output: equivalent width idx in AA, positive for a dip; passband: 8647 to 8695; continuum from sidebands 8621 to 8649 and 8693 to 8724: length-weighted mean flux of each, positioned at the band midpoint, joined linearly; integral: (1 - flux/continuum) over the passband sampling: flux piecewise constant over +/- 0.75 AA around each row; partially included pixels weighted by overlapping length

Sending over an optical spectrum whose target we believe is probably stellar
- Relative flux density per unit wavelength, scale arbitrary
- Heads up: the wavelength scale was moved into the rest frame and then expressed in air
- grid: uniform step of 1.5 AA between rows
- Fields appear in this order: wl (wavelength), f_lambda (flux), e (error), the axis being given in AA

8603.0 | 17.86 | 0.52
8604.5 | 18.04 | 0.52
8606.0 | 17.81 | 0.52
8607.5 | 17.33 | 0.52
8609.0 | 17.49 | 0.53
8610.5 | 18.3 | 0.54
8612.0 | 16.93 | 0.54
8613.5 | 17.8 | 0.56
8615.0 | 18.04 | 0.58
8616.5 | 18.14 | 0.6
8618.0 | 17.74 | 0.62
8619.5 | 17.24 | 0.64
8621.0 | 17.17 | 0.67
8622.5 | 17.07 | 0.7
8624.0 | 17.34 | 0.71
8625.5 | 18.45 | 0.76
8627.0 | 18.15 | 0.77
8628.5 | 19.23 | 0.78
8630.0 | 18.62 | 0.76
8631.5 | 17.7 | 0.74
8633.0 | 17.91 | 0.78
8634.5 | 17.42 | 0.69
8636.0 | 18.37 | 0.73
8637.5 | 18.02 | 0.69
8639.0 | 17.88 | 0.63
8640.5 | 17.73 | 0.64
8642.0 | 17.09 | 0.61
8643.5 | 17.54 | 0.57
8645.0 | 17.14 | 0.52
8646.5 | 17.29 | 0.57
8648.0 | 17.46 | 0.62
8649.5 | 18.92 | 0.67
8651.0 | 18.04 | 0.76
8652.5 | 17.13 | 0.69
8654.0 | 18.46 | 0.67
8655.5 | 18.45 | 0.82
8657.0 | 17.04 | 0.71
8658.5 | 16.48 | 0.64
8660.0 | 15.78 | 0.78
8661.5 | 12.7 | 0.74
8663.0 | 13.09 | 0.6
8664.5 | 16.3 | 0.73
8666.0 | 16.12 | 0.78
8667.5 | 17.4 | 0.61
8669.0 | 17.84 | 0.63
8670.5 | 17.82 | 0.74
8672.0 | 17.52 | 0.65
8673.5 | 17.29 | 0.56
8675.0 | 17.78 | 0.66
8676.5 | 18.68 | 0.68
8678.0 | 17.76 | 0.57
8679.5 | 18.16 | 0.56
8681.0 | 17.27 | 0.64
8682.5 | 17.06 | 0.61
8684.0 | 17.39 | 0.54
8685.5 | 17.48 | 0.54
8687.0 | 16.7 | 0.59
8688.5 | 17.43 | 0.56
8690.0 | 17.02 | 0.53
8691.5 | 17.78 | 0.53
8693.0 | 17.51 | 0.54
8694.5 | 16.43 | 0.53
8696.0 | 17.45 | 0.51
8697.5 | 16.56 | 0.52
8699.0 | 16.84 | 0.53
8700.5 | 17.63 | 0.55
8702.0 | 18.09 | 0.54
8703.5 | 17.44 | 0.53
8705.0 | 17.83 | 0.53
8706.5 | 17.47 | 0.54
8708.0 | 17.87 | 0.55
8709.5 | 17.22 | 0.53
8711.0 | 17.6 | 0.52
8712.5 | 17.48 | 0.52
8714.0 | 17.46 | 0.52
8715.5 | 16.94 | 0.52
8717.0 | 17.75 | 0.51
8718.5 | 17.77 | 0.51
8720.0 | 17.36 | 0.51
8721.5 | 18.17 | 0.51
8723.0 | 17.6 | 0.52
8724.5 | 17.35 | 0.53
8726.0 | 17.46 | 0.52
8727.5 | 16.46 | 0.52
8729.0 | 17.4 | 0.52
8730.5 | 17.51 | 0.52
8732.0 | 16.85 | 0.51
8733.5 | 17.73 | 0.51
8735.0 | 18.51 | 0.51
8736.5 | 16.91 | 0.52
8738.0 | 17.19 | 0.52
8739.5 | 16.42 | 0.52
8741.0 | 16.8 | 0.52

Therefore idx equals 1.3 AA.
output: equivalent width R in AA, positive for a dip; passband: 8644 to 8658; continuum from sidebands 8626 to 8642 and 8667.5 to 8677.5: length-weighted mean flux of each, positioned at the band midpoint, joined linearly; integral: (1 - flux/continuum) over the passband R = 0.2 AA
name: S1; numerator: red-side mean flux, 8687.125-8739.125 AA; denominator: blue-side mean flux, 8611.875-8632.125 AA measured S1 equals 1.0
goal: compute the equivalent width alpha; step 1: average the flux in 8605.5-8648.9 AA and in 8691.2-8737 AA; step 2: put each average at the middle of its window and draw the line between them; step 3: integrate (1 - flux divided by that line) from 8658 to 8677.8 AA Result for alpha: 1.2 AA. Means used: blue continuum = 17.7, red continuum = 17.4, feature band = 16.6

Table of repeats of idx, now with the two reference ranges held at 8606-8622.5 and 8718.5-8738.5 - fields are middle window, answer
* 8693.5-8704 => 0.2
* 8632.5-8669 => 1.0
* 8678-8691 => 0.1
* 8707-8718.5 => 0.0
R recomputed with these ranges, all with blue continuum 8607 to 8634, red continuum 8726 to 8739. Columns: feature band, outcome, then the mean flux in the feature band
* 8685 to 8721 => 0.1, 17.4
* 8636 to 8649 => 0.1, 17.6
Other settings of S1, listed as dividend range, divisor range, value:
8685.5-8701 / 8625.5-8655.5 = 0.96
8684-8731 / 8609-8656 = 0.98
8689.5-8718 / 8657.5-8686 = 1.03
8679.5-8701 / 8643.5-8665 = 1.03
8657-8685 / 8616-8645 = 0.94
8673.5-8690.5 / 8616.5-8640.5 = 0.98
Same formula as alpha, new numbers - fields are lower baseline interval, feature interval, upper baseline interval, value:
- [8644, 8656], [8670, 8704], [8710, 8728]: 0.4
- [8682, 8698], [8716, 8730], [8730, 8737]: 0.0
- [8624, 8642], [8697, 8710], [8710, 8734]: 0.1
